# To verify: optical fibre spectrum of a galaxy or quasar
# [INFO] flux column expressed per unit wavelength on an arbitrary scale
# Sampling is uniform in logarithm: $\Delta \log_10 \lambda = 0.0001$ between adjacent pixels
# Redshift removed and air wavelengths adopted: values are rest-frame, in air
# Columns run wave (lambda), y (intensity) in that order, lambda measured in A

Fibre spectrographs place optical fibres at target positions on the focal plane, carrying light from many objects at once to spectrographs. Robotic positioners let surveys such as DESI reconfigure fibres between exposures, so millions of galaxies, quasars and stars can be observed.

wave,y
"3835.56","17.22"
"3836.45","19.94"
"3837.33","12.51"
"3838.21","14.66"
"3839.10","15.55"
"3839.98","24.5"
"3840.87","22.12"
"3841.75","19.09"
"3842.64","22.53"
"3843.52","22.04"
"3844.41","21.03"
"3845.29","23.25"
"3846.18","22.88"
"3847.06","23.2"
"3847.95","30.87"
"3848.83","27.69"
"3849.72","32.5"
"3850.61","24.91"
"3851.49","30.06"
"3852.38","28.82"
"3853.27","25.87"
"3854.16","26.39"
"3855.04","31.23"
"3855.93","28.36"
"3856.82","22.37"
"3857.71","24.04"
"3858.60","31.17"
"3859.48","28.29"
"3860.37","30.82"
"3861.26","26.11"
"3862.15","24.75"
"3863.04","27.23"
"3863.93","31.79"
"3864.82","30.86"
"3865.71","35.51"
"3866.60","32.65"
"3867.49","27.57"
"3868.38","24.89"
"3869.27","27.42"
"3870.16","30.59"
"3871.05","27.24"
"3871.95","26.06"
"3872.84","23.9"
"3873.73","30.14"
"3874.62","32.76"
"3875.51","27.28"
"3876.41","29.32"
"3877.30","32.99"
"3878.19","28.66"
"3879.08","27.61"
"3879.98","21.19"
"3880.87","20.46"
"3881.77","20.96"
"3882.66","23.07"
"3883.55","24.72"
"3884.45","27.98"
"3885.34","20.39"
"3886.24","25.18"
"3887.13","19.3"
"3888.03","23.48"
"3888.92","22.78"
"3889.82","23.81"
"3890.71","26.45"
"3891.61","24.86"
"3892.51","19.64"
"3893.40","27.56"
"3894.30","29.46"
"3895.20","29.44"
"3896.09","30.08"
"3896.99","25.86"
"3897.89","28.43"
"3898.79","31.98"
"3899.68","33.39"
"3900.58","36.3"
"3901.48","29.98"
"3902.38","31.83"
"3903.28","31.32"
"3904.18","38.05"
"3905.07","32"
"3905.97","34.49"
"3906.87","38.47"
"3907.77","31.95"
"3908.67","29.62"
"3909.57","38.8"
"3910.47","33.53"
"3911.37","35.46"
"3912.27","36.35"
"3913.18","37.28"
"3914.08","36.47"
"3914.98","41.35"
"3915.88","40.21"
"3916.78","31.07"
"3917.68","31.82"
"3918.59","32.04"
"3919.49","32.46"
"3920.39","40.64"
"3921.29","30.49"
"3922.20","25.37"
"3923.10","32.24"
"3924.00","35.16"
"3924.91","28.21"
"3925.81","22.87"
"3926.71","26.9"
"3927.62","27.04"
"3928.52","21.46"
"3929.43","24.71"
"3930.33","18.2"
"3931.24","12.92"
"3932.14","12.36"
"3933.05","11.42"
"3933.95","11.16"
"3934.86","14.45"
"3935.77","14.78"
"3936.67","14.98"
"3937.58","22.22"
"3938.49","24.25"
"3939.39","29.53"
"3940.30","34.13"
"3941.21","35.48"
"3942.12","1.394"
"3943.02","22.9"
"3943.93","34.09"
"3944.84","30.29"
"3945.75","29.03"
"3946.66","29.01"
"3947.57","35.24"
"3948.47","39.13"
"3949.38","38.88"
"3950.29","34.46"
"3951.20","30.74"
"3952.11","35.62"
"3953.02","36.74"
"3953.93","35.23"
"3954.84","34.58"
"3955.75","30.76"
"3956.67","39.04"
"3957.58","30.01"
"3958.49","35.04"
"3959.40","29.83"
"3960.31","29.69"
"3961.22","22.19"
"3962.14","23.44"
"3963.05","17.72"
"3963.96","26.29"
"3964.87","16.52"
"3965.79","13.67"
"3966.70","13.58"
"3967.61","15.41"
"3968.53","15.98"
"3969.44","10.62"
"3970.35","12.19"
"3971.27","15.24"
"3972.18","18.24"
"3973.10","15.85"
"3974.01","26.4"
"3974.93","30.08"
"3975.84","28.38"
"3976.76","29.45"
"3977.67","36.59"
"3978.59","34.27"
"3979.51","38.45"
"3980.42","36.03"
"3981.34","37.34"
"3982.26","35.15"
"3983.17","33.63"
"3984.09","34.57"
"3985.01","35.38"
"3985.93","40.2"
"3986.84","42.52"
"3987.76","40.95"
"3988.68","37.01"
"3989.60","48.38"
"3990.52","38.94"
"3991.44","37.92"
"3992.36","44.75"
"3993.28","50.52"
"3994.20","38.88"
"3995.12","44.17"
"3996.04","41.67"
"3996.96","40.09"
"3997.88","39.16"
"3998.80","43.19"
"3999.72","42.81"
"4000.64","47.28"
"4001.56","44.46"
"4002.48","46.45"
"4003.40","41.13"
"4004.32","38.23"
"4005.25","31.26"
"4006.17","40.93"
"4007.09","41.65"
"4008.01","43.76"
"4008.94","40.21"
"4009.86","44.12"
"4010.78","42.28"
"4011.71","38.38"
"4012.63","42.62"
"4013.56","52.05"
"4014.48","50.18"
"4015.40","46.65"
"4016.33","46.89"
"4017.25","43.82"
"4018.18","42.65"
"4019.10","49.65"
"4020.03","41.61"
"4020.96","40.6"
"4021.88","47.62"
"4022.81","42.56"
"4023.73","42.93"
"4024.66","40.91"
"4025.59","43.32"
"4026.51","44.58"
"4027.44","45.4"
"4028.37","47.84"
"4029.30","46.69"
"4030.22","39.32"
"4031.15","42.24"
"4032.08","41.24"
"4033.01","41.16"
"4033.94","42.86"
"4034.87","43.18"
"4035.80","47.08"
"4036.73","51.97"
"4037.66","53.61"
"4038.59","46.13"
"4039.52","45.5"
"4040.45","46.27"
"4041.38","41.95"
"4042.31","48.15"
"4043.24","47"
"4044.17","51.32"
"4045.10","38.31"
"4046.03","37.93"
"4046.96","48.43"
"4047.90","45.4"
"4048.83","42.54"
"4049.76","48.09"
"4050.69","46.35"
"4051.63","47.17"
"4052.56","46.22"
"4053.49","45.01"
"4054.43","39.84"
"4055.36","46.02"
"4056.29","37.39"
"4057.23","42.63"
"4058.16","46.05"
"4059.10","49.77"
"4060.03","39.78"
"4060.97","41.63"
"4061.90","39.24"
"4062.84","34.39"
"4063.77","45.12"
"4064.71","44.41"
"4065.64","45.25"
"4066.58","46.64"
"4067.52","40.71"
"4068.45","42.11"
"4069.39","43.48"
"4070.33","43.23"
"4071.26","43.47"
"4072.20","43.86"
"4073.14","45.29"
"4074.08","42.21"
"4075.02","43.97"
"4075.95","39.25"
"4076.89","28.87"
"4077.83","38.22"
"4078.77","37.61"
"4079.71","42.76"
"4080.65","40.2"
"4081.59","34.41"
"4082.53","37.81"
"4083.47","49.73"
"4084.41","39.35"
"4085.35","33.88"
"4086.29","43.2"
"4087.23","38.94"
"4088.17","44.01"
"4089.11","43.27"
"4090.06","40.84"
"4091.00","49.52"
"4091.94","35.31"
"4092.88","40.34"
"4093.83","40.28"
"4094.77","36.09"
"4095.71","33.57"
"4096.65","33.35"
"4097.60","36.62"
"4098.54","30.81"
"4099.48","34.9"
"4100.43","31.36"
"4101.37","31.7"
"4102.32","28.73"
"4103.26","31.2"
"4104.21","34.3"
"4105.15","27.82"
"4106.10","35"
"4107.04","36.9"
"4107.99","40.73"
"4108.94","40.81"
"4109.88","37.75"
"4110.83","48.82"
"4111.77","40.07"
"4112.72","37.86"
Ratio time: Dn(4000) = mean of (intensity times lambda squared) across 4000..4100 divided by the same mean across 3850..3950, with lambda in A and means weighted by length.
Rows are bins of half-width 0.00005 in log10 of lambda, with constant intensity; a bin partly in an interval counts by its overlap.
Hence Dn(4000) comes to 1.6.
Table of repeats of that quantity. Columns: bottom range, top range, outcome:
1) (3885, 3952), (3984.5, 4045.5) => 1.61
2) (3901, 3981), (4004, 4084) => 1.64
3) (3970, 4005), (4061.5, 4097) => 1.16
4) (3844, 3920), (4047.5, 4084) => 1.61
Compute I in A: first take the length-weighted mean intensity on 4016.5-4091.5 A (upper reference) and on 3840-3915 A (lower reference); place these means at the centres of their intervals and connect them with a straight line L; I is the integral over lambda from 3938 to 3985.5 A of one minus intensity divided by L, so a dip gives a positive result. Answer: 9.8 A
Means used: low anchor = 28.2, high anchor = 43.3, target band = 28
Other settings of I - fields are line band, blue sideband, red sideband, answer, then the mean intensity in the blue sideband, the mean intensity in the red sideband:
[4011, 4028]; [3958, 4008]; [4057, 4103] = -4.32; 32.9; 39.9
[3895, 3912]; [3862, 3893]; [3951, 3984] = -3.97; 26.4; 27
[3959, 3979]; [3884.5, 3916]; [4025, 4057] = 8.38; 30.6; 44.8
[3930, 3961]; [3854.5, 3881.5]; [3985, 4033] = 8.03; 28.1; 42.9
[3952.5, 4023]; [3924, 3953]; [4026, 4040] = 0.97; 25.1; 45.2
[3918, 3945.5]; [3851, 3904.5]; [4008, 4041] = 7.79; 27.7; 44.7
